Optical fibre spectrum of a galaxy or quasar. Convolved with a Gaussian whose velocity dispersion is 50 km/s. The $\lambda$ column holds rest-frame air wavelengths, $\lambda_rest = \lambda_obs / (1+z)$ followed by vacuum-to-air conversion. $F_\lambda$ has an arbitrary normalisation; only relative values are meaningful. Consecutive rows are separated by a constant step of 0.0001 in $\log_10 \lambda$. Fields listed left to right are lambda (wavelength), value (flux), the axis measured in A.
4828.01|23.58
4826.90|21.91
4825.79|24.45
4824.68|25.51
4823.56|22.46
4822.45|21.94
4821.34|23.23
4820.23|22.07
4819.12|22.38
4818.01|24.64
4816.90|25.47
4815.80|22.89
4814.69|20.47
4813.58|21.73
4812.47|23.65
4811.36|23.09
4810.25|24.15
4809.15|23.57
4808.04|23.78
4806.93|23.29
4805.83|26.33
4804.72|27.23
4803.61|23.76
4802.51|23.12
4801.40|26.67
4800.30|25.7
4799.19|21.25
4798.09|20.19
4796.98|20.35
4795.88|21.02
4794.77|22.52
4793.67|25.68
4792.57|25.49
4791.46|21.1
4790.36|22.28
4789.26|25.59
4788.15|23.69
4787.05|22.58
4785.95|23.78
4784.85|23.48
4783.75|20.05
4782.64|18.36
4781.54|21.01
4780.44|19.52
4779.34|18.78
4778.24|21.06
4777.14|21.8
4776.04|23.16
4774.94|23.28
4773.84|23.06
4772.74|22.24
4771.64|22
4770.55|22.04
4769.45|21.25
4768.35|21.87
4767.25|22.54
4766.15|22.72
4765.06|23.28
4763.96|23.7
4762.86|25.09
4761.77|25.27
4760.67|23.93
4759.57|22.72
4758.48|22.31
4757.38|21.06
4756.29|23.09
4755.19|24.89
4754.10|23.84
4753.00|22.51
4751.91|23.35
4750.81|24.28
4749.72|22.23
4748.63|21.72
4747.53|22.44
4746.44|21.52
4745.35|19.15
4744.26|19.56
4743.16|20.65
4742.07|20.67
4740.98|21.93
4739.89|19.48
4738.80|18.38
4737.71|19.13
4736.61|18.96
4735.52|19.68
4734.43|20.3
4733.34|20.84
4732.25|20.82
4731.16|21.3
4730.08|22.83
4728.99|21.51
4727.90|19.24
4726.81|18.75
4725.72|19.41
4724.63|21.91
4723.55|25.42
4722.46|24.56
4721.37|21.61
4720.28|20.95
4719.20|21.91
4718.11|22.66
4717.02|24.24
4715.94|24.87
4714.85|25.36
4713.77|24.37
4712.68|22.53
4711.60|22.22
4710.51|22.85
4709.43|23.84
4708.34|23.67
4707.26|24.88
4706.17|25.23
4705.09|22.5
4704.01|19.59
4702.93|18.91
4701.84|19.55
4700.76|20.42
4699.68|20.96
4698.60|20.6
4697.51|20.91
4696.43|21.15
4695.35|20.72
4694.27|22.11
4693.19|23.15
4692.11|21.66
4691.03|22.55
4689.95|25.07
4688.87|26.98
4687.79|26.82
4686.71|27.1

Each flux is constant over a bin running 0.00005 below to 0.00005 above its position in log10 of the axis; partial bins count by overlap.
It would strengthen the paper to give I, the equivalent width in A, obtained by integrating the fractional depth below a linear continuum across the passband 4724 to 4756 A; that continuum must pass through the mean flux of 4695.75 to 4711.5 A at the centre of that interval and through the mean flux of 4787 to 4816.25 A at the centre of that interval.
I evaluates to 1.8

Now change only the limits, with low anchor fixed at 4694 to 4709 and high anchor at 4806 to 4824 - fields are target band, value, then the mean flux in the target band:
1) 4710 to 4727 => -0.8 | 22.8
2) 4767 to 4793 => 0.7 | 22.1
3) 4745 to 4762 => -0.4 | 22.8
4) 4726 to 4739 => 1.1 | 20.2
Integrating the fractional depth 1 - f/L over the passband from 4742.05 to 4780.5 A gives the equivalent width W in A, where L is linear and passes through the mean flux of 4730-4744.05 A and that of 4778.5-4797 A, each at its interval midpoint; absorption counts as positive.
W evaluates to -2.2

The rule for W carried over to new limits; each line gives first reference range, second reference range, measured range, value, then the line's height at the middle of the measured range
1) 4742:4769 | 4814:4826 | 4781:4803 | 0.22 A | 22.9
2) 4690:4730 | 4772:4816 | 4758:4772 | -0.27 A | 22.6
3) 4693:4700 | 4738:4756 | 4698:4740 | -0.53 A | 21.5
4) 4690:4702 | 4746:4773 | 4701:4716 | -0.70 A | 21.7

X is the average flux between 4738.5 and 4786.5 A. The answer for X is 22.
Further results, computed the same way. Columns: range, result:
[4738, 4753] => 21.2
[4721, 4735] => 21.4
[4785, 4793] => 23.5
